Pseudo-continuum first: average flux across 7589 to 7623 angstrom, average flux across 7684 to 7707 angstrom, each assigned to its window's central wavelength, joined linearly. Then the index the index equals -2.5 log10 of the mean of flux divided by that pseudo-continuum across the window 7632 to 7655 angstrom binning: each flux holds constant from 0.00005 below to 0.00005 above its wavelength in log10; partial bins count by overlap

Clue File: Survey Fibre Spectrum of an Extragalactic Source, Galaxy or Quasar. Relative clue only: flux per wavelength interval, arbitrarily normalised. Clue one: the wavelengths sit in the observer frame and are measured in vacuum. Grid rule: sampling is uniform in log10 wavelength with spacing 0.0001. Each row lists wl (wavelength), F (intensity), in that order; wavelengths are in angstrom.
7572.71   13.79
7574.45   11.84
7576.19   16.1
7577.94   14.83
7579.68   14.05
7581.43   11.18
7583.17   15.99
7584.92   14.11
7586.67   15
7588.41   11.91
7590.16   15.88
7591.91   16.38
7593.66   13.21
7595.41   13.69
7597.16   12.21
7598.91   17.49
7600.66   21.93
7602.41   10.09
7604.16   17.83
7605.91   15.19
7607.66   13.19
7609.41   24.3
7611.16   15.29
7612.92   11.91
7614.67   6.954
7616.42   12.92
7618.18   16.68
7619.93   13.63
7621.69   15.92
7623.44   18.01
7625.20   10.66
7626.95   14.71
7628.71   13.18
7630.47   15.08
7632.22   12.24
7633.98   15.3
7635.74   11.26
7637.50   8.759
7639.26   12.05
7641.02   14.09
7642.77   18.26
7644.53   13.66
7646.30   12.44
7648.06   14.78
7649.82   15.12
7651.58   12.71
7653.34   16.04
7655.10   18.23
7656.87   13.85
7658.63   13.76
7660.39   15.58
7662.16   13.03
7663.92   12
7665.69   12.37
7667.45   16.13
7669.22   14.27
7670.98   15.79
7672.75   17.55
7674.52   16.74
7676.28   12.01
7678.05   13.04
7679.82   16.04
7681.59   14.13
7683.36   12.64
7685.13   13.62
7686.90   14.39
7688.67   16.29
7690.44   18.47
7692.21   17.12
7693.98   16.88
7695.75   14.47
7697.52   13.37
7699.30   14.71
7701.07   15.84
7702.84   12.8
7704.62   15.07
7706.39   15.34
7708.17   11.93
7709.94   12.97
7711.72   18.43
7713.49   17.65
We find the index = 0.10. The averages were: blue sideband 15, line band 13.8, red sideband 15.2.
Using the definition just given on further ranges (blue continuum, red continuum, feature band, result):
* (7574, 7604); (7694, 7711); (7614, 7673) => 0.03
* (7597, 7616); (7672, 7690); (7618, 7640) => 0.11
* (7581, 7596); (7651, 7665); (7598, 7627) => -0.06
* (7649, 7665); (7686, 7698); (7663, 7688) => 0.06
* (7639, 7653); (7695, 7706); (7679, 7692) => -0.06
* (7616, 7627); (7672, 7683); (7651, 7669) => 0.03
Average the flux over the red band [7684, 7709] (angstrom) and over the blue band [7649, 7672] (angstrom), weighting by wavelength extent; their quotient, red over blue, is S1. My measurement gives 1.03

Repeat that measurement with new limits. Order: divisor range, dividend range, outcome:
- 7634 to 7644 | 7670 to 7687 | 1.11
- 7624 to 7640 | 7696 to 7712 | 1.13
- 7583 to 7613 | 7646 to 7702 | 0.96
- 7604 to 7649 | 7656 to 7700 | 1.04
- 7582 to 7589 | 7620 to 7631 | 1.02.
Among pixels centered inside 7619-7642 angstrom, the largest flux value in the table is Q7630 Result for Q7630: 18.01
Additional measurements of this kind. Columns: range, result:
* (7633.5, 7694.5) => 18.47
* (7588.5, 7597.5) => 16.38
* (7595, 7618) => 24.3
